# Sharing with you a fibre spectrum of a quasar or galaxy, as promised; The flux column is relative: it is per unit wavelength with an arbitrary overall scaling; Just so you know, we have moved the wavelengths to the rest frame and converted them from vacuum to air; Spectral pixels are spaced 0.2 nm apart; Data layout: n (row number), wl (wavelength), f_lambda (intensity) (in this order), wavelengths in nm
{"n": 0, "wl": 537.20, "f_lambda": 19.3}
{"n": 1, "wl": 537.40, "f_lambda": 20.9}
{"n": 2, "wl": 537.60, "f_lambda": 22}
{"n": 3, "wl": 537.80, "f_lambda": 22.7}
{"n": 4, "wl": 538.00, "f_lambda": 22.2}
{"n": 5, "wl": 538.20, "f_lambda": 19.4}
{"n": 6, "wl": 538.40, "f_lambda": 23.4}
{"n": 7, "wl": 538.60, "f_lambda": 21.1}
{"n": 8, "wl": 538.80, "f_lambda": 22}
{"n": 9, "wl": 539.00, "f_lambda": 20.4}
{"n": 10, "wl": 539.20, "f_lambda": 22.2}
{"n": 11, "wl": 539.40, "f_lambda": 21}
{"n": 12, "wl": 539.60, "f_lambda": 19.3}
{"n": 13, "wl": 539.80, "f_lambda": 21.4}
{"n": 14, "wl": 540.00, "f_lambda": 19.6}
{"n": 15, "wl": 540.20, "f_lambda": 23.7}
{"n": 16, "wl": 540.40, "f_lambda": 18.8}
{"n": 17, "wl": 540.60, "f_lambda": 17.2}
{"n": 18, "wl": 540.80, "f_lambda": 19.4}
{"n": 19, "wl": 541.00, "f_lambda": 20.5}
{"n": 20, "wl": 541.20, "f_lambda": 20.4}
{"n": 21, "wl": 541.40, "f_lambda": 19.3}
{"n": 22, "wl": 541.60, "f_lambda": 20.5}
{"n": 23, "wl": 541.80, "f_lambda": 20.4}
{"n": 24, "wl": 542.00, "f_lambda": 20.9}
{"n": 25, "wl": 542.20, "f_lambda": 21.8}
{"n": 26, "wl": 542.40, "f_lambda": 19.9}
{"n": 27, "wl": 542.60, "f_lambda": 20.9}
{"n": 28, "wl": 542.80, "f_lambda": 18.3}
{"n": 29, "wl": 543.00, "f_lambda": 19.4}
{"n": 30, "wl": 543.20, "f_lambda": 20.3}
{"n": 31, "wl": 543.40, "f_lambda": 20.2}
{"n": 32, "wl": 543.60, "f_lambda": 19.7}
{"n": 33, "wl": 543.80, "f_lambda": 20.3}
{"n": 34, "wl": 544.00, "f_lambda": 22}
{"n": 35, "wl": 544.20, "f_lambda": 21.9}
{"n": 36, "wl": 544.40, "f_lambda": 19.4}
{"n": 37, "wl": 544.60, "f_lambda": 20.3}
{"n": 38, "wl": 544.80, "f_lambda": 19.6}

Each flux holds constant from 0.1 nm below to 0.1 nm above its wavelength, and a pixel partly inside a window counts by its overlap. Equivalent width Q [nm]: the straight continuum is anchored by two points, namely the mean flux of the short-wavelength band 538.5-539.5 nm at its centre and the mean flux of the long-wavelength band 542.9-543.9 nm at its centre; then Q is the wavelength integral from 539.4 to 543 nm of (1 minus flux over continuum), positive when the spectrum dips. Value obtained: 0.09 nm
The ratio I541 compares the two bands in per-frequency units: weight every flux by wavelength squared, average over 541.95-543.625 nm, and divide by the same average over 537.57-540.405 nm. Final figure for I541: 0.96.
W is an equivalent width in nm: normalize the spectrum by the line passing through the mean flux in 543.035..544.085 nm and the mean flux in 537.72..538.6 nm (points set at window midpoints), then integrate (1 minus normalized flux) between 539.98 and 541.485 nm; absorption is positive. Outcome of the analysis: 0.09 nm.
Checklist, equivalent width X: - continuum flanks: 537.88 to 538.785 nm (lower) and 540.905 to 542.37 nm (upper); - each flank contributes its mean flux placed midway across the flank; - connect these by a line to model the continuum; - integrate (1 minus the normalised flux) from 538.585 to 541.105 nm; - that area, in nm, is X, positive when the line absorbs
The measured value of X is 0.074 nm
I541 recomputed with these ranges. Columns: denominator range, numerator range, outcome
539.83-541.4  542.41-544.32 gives 1.03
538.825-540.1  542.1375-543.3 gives 0.98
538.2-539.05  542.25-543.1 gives 0.93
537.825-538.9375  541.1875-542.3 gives 0.96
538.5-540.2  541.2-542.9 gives 0.97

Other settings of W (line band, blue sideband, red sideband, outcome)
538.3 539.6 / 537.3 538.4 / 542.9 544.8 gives -0.01 nm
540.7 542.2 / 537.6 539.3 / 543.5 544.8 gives 0.05 nm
